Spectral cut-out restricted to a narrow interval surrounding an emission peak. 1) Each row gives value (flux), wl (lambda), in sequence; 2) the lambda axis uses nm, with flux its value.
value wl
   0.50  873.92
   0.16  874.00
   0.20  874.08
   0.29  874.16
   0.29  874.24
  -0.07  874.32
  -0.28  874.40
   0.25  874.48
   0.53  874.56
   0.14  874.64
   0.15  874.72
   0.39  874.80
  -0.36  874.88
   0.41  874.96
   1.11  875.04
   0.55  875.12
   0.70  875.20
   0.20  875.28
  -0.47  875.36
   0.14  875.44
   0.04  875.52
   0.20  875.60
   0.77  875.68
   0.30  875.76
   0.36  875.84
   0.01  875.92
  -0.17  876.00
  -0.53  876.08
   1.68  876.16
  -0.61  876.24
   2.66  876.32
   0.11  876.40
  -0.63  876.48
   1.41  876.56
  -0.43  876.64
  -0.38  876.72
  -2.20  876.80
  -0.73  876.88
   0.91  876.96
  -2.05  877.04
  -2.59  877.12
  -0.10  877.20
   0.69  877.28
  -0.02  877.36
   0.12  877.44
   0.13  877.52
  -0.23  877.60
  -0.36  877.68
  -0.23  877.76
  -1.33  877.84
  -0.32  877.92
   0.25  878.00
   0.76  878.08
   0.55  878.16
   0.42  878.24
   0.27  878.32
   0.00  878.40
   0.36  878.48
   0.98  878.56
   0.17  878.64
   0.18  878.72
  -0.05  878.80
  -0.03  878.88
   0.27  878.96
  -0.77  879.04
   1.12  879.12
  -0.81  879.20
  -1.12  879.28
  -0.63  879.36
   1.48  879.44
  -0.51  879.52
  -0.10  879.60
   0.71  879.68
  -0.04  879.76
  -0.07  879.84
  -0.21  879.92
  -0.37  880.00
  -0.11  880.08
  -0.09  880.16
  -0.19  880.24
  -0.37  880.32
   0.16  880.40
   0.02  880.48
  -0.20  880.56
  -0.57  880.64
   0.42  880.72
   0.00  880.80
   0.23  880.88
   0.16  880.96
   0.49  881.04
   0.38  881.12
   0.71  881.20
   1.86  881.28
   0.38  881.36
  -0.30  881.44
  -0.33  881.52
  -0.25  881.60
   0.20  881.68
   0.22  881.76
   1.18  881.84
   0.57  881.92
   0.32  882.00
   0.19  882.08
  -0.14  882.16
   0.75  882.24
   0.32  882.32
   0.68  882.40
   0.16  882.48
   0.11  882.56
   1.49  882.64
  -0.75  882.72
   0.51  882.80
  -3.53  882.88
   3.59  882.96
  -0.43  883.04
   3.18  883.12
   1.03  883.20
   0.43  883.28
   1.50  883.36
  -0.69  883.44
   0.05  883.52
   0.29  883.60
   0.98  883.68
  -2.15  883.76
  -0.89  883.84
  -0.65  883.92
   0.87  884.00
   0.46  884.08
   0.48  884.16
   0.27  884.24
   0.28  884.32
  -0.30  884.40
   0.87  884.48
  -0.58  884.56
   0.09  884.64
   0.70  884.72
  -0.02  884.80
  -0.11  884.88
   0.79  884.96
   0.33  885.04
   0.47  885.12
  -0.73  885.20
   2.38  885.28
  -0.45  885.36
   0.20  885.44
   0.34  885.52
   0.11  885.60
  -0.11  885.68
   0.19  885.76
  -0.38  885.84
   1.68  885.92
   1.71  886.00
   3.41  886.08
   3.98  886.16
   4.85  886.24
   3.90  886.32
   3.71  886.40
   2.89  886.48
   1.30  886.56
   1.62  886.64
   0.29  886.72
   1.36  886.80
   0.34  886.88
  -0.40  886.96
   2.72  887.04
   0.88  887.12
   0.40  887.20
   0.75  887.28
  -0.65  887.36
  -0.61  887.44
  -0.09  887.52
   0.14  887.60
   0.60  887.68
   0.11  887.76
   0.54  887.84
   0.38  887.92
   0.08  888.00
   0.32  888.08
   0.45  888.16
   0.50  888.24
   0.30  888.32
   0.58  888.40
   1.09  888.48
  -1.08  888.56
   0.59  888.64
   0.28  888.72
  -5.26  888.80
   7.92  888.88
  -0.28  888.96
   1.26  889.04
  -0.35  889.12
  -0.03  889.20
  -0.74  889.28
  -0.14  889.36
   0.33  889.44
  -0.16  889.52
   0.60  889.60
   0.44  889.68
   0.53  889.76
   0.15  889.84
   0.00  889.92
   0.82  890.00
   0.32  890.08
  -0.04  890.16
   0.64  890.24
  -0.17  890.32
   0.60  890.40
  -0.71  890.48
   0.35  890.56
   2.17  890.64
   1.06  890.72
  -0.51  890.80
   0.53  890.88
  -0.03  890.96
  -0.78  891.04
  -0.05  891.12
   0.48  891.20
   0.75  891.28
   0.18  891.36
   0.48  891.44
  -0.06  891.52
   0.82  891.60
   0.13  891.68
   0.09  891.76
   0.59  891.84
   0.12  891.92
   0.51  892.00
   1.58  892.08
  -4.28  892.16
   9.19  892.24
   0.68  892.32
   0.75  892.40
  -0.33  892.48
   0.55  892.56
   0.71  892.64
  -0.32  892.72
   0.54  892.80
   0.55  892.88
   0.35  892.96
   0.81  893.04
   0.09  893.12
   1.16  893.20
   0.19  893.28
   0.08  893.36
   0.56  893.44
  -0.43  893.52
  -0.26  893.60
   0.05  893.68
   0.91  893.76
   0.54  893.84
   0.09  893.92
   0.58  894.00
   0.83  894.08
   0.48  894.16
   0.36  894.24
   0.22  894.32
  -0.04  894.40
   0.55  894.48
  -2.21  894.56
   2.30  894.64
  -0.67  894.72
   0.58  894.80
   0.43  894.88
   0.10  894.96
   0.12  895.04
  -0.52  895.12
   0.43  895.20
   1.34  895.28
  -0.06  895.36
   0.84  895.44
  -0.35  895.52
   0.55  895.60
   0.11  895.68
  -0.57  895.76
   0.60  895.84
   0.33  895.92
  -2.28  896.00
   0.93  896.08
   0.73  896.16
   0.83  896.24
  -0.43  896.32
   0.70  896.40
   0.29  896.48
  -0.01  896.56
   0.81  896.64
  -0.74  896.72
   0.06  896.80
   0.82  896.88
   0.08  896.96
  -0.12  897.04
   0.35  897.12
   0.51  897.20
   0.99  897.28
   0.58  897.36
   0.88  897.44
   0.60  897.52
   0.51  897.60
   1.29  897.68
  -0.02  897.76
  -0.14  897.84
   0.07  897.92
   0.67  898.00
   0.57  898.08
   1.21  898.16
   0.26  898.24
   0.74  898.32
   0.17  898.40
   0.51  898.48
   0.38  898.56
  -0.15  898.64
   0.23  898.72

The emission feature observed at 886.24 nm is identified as Hbeta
